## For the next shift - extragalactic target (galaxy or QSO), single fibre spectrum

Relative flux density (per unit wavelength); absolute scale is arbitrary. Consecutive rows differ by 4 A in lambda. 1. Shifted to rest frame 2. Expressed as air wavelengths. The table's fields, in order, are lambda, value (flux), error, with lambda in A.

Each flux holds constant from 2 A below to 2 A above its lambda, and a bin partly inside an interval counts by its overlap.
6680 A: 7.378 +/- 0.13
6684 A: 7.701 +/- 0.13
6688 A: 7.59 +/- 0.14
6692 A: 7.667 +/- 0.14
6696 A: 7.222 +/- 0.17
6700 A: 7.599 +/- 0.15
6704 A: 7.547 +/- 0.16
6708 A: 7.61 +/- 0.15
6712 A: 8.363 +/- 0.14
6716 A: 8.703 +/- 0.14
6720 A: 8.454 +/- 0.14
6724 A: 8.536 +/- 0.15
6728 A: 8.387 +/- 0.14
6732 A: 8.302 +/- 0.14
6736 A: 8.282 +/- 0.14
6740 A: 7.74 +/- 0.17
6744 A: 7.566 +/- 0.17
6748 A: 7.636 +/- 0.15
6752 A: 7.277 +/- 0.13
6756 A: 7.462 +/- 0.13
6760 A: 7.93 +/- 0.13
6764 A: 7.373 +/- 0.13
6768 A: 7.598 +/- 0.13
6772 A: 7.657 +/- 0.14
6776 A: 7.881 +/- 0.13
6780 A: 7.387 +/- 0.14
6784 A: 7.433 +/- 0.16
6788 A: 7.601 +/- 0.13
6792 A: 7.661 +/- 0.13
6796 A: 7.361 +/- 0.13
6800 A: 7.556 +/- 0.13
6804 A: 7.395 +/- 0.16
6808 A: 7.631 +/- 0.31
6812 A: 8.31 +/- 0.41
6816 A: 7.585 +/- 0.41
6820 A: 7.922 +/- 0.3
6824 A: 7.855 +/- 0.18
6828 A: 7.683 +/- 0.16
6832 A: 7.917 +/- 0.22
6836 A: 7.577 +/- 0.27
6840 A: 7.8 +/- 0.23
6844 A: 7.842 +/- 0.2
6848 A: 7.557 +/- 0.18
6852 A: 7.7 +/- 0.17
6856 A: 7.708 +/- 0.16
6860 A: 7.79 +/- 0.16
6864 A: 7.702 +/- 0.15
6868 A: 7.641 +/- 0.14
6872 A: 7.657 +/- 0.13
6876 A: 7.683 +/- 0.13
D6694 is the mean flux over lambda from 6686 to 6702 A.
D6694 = 7.52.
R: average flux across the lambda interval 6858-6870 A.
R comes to 7.71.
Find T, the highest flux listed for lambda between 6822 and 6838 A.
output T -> 7.917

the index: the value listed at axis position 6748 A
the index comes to 7.636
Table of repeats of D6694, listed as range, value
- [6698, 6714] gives 7.78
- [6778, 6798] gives 7.49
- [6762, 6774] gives 7.54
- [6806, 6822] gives 7.86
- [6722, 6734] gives 8.41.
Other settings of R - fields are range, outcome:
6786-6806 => 7.51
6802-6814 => 7.78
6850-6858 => 7.7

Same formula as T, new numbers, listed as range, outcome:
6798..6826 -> 8.31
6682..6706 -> 7.701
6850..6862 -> 7.79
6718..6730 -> 8.536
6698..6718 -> 8.703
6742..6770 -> 7.93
